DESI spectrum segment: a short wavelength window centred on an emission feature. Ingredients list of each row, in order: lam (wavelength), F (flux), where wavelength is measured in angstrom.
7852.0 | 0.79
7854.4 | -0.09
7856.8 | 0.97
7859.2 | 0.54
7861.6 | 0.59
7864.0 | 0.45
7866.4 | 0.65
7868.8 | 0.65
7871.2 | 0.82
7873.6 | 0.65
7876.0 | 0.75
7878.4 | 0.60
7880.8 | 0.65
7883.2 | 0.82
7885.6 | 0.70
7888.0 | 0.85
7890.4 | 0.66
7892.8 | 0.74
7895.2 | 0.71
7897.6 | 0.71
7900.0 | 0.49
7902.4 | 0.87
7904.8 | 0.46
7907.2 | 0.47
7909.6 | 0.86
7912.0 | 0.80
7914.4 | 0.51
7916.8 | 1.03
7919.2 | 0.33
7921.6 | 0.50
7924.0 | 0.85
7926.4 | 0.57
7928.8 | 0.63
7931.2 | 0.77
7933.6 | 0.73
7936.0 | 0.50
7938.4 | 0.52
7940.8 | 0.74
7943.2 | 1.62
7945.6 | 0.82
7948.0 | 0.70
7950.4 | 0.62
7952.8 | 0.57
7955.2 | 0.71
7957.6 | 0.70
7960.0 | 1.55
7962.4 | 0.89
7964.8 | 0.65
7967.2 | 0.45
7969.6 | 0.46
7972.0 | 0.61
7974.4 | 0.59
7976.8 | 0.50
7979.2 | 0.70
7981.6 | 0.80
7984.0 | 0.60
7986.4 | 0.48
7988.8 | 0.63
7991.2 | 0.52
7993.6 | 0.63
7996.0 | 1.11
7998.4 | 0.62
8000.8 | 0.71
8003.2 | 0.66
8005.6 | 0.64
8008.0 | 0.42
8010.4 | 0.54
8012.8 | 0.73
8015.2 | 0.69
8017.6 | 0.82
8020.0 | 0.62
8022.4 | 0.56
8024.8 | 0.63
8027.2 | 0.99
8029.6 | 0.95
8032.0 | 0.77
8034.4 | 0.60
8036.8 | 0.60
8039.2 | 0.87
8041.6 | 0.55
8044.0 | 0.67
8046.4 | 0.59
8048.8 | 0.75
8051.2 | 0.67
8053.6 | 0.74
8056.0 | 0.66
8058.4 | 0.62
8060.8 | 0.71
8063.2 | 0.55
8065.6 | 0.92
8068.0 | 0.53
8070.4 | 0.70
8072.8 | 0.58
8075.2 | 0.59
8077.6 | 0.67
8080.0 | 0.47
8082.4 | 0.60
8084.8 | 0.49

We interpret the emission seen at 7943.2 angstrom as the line [S II]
